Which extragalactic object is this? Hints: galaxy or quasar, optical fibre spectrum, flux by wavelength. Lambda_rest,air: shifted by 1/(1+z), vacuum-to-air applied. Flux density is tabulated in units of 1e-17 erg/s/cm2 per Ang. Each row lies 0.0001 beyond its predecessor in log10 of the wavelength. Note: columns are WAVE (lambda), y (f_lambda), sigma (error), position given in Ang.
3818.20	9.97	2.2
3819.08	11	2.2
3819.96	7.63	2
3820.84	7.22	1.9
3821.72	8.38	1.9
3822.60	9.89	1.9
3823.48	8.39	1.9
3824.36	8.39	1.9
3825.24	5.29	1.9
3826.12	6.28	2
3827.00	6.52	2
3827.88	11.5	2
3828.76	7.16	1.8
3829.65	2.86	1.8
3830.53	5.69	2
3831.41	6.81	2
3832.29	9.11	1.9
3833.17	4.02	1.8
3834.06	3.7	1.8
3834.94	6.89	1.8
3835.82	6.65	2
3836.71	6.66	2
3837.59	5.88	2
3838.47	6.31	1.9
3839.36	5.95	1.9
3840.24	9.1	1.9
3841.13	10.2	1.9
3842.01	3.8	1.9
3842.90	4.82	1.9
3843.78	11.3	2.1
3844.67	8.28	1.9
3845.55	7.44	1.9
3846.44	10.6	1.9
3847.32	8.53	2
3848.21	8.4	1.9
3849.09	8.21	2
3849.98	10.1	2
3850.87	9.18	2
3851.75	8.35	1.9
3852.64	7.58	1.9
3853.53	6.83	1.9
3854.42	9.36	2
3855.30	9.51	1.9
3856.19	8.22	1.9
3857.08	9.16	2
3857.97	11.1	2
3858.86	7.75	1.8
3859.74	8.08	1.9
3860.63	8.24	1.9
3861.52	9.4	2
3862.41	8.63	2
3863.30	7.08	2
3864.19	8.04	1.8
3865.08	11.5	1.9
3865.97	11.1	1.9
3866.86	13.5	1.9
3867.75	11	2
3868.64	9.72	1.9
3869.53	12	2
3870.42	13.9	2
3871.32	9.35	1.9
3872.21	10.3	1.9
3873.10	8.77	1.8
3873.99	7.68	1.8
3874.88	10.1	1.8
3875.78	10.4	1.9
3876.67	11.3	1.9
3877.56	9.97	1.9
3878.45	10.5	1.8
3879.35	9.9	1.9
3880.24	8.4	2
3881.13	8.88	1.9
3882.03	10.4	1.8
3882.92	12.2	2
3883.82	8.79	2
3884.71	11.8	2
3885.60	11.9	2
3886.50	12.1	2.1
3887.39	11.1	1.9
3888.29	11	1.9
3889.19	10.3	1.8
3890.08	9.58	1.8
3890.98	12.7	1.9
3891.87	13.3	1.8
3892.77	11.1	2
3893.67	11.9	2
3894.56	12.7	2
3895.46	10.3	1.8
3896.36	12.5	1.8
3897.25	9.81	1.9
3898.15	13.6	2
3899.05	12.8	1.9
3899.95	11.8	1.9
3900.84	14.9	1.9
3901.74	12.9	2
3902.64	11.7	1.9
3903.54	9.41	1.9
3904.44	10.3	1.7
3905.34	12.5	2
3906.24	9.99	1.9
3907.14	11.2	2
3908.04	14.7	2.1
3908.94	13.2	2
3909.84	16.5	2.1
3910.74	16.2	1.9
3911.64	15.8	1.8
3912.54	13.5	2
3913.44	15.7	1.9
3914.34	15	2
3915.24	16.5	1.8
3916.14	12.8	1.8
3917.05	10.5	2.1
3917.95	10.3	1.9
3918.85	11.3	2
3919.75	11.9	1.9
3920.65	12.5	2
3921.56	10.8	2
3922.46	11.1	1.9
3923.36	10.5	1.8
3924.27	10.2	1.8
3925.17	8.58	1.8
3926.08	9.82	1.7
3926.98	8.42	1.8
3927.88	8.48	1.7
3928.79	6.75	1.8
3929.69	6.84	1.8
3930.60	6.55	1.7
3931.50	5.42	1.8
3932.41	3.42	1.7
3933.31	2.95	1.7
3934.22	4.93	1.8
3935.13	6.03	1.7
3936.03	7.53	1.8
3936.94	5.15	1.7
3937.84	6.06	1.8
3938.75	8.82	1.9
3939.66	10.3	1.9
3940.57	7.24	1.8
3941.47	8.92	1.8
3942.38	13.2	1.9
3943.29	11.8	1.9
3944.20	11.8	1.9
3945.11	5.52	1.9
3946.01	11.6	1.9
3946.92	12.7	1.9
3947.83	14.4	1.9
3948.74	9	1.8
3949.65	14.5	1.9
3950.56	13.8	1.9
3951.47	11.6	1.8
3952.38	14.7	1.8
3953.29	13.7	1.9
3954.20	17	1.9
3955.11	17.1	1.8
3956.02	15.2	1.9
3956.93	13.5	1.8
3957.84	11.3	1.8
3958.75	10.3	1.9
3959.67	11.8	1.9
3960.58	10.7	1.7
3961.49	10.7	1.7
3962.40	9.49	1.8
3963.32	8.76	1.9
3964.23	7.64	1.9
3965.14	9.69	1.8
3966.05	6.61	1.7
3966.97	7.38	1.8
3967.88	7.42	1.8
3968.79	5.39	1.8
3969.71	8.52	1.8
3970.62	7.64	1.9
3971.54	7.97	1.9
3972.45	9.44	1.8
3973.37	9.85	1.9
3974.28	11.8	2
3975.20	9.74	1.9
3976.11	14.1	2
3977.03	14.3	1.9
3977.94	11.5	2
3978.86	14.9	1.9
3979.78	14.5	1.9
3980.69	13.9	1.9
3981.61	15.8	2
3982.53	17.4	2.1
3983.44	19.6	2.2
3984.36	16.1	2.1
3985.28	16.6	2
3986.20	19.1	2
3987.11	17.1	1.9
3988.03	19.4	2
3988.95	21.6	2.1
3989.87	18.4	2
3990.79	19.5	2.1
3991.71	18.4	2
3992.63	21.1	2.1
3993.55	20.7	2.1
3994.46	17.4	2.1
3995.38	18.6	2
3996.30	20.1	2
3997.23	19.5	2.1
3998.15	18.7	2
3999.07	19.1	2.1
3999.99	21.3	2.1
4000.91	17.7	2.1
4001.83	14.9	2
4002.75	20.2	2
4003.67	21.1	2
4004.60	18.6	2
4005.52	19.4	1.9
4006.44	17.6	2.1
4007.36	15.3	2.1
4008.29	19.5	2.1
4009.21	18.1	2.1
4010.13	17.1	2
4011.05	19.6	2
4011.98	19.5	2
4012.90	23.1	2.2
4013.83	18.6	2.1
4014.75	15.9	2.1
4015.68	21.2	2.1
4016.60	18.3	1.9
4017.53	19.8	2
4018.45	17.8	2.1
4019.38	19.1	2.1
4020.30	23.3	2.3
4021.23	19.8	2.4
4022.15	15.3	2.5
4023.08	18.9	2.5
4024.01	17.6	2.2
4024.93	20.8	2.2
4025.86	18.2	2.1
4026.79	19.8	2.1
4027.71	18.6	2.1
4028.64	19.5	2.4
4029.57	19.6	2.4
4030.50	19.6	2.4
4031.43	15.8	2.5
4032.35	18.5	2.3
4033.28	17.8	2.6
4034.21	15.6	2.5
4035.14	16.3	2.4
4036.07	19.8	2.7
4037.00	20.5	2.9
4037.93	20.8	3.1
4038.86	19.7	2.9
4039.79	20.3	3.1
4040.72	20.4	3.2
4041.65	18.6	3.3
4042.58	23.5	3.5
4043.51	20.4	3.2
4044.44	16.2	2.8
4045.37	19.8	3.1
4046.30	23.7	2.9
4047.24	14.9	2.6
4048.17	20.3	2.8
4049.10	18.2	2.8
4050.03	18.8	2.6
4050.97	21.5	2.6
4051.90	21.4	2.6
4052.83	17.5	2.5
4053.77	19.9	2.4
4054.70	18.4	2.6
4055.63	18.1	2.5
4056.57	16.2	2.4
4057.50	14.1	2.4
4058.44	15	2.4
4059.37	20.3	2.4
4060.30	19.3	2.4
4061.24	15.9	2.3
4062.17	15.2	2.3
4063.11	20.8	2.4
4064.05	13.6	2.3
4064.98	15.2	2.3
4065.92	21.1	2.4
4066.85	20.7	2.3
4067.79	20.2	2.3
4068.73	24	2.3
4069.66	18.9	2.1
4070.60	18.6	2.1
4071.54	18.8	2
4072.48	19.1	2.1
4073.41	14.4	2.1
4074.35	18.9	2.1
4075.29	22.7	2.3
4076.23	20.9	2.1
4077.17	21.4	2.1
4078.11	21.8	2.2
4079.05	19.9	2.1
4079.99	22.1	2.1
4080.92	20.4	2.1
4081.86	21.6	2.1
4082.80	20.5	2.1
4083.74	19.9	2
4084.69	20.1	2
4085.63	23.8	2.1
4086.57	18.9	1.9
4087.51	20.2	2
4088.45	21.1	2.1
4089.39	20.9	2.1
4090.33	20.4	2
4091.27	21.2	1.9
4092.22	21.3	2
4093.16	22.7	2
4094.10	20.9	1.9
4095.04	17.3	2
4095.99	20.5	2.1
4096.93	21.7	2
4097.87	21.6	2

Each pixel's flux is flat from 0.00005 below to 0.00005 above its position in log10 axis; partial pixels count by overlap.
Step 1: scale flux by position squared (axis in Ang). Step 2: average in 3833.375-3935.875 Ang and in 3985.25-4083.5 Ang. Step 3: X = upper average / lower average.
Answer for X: 2.06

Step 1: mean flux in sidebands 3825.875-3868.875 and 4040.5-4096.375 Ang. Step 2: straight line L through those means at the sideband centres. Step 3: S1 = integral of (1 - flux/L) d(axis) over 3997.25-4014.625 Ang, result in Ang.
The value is -2.7 Ang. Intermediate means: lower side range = 8.09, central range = 18.8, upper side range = 19.5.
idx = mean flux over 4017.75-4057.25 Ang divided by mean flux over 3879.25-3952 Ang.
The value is 1.8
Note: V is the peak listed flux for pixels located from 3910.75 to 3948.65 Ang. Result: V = 16.5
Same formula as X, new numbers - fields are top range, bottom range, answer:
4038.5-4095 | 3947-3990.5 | 1.60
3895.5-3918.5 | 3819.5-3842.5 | 1.94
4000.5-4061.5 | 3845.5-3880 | 2.15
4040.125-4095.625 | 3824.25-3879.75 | 2.57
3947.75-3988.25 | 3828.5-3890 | 1.47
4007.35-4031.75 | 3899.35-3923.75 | 1.57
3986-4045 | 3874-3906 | 1.82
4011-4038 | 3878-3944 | 1.88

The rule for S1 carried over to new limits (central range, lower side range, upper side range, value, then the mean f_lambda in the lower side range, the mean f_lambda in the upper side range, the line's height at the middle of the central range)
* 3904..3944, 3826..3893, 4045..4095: 6.11 Ang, 9.01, 19.5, 12.2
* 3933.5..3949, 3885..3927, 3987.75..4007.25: 6.11 Ang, 12.1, 19.1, 14.8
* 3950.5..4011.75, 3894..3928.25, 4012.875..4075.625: 3.44 Ang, 12.1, 18.9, 15.7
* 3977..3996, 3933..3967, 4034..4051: -4.75 Ang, 10.4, 19.4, 14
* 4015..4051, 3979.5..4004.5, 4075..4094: 0.87 Ang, 18.5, 21.1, 19.6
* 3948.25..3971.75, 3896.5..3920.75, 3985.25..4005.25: 7.99 Ang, 12.9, 19.1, 16.6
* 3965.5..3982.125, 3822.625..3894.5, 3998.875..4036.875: 5.67 Ang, 9.01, 18.7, 16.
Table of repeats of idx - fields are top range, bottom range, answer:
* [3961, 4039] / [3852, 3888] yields 1.67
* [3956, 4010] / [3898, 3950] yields 1.40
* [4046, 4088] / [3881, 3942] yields 1.81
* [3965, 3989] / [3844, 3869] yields 1.40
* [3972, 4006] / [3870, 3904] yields 1.54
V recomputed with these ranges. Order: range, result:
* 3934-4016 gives 23.1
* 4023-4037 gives 20.8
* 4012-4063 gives 23.7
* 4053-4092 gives 24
